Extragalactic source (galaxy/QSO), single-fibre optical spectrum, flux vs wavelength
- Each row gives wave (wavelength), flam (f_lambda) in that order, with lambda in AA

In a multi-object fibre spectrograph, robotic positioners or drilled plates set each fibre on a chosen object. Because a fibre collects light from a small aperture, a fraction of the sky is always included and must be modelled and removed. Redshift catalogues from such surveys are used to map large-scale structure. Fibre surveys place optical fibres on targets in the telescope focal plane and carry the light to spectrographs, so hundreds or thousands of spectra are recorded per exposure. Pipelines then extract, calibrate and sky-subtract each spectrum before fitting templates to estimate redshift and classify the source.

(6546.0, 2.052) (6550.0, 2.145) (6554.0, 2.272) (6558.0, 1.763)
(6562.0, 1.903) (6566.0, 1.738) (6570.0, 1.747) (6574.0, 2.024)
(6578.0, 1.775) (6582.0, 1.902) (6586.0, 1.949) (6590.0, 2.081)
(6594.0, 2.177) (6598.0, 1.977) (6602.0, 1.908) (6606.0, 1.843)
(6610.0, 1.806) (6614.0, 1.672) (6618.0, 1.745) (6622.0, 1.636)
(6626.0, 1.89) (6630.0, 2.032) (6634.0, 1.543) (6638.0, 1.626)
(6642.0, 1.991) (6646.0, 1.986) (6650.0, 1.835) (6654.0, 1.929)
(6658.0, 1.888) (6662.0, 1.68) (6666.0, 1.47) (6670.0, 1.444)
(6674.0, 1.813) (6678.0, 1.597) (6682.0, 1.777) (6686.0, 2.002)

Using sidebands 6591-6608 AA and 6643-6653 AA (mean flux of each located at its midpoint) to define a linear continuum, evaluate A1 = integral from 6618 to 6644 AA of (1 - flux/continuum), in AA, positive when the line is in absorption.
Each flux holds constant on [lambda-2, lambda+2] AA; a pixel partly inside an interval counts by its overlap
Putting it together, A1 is 2.1 AA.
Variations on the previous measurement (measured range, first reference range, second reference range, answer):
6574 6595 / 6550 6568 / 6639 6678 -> -0.8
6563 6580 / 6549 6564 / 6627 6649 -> 1.3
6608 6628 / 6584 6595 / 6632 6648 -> 1.6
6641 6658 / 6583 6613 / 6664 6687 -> -1.6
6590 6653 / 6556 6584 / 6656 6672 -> -5.0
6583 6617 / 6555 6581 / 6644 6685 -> -2.0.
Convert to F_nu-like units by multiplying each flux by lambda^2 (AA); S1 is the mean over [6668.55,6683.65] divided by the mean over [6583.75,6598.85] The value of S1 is 0.83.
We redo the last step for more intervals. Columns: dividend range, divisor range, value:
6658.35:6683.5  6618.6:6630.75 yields 0.92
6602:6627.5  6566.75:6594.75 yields 0.93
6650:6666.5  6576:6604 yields 0.92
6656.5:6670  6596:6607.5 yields 0.87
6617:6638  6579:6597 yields 0.88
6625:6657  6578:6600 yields 0.94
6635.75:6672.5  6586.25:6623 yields 0.95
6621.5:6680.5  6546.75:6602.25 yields 0.92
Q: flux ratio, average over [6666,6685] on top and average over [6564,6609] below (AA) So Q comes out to 0.86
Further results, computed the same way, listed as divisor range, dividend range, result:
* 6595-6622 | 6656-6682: 0.91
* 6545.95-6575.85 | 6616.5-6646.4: 0.92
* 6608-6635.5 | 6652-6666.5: 1.00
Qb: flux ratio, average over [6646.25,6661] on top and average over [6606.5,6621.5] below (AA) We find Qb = 1.08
